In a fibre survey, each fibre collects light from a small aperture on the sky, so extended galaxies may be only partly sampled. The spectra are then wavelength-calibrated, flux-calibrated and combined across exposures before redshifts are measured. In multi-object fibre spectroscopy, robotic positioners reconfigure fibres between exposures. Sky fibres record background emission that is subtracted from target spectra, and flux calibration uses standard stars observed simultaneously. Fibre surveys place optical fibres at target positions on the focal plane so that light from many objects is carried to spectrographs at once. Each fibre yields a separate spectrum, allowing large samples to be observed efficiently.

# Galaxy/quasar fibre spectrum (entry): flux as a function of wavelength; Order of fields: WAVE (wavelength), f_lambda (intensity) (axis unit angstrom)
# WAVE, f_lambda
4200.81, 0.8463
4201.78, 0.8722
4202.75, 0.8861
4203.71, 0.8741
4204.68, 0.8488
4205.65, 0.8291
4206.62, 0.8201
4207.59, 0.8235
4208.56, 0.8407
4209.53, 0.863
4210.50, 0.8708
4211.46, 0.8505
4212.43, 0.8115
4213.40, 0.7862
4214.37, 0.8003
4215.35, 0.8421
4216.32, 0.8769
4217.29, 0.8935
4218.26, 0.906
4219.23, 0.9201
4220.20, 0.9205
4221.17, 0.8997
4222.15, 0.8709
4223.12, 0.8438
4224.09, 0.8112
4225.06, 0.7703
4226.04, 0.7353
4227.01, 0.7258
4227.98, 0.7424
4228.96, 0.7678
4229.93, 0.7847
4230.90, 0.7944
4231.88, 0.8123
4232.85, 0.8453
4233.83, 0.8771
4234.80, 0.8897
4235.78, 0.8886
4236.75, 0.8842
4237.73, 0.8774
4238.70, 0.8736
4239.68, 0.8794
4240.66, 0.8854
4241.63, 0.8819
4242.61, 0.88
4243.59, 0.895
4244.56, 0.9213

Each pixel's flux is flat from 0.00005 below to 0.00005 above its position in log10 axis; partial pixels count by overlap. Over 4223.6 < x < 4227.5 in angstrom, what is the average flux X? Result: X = 0.762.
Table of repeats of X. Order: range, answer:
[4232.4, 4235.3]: 0.87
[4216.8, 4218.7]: 0.901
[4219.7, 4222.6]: 0.896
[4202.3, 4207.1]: 0.852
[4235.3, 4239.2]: 0.882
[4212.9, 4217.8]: 0.839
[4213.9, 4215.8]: 0.817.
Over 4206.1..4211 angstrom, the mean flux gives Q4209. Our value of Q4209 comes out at 0.844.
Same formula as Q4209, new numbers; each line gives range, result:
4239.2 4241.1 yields 0.881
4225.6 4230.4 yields 0.752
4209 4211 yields 0.87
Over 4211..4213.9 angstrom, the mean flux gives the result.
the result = 0.816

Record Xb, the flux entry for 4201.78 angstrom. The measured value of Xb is 0.8722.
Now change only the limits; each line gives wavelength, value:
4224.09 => 0.8112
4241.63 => 0.8819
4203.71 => 0.8741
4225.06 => 0.7703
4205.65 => 0.8291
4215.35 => 0.8421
